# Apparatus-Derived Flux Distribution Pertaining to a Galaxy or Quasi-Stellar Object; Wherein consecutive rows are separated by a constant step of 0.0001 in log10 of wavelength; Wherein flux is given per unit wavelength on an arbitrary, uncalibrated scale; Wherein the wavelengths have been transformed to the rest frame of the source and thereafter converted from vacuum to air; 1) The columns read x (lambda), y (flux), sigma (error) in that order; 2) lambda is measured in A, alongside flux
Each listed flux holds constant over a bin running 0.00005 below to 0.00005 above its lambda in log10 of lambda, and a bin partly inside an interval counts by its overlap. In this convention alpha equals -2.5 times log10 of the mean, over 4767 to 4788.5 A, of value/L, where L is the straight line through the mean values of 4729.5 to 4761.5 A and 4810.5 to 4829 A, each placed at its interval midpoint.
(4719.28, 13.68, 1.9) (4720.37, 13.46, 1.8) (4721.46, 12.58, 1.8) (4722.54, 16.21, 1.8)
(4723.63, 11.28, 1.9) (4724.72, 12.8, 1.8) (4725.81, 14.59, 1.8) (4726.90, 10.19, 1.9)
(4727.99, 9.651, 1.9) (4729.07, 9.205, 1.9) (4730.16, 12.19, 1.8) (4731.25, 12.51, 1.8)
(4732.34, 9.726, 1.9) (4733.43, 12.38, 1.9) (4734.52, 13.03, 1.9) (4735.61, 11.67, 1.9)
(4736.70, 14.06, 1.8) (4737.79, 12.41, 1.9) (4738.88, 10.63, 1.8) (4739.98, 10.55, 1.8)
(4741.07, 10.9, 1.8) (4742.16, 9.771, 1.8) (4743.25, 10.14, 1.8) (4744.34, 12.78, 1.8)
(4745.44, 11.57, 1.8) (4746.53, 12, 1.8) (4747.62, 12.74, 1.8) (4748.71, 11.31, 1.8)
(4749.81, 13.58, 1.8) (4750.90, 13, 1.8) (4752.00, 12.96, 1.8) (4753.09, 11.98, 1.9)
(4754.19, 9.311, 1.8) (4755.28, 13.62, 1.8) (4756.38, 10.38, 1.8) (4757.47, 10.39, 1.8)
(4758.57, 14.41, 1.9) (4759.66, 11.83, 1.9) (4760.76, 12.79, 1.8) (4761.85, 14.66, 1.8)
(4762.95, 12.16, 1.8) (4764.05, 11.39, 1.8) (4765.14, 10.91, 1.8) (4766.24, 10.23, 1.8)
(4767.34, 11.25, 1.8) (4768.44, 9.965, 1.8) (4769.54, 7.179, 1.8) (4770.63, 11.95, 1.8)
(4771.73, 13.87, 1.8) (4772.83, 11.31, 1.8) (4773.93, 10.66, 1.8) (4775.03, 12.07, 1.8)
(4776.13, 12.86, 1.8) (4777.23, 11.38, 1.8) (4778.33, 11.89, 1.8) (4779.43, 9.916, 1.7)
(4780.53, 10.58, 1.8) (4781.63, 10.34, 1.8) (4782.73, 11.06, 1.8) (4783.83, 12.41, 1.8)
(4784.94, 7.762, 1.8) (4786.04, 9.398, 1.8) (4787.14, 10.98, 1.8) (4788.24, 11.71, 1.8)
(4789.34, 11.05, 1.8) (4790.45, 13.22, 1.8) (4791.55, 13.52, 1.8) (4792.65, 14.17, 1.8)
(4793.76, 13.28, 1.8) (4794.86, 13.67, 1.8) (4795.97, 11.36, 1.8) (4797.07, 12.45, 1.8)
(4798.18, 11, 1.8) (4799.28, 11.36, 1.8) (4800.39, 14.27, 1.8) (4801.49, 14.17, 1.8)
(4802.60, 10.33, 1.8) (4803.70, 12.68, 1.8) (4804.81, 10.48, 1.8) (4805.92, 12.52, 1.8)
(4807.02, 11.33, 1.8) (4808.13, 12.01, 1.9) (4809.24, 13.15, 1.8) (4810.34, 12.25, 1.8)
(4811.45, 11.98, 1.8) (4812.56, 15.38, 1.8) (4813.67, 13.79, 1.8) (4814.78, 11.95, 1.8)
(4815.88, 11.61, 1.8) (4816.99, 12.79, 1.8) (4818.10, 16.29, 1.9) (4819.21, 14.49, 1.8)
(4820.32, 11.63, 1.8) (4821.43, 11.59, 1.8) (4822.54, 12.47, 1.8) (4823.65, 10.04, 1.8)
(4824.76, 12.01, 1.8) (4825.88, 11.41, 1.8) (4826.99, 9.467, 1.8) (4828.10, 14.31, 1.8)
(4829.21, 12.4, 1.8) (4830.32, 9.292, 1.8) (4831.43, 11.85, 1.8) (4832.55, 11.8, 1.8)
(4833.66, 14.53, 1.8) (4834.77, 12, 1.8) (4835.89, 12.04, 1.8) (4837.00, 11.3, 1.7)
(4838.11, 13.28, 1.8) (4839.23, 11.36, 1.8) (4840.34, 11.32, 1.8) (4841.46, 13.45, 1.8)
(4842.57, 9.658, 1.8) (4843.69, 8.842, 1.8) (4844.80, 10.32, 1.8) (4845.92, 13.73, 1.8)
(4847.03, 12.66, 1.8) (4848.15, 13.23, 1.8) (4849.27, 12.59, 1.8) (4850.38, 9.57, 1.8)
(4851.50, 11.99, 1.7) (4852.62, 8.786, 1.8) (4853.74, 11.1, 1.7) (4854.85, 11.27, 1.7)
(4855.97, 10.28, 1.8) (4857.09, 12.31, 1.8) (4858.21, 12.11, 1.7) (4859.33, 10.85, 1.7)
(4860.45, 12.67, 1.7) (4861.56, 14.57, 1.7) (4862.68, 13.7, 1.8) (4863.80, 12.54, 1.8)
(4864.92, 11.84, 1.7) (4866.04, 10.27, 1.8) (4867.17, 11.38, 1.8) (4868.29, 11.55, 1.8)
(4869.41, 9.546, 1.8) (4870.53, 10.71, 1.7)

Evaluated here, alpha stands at 0.12 mag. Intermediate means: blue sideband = 11.9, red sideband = 12.6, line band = 10.9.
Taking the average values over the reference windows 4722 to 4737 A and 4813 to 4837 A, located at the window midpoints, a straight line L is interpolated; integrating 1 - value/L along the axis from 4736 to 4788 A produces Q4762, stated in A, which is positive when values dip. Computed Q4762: 2.8 A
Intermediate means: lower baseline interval 12.1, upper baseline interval 12.3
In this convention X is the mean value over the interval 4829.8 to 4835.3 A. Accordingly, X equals 11.9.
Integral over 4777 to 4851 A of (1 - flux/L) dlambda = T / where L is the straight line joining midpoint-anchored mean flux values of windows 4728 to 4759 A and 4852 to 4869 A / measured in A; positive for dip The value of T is -1.9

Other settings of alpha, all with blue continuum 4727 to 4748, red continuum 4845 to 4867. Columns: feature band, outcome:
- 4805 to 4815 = -0.09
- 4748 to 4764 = -0.07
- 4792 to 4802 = -0.11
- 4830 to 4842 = -0.03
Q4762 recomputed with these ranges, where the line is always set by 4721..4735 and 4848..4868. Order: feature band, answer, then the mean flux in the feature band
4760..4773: 0.5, 11.5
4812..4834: -1.2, 12.4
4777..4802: 0.2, 11.8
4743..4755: -0.1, 12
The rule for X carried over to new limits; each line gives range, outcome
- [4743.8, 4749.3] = 12.1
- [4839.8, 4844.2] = 10.8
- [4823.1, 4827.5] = 10.7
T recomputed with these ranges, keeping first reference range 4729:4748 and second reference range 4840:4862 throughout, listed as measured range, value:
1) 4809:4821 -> -1.7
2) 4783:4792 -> 0.3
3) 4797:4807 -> -0.4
